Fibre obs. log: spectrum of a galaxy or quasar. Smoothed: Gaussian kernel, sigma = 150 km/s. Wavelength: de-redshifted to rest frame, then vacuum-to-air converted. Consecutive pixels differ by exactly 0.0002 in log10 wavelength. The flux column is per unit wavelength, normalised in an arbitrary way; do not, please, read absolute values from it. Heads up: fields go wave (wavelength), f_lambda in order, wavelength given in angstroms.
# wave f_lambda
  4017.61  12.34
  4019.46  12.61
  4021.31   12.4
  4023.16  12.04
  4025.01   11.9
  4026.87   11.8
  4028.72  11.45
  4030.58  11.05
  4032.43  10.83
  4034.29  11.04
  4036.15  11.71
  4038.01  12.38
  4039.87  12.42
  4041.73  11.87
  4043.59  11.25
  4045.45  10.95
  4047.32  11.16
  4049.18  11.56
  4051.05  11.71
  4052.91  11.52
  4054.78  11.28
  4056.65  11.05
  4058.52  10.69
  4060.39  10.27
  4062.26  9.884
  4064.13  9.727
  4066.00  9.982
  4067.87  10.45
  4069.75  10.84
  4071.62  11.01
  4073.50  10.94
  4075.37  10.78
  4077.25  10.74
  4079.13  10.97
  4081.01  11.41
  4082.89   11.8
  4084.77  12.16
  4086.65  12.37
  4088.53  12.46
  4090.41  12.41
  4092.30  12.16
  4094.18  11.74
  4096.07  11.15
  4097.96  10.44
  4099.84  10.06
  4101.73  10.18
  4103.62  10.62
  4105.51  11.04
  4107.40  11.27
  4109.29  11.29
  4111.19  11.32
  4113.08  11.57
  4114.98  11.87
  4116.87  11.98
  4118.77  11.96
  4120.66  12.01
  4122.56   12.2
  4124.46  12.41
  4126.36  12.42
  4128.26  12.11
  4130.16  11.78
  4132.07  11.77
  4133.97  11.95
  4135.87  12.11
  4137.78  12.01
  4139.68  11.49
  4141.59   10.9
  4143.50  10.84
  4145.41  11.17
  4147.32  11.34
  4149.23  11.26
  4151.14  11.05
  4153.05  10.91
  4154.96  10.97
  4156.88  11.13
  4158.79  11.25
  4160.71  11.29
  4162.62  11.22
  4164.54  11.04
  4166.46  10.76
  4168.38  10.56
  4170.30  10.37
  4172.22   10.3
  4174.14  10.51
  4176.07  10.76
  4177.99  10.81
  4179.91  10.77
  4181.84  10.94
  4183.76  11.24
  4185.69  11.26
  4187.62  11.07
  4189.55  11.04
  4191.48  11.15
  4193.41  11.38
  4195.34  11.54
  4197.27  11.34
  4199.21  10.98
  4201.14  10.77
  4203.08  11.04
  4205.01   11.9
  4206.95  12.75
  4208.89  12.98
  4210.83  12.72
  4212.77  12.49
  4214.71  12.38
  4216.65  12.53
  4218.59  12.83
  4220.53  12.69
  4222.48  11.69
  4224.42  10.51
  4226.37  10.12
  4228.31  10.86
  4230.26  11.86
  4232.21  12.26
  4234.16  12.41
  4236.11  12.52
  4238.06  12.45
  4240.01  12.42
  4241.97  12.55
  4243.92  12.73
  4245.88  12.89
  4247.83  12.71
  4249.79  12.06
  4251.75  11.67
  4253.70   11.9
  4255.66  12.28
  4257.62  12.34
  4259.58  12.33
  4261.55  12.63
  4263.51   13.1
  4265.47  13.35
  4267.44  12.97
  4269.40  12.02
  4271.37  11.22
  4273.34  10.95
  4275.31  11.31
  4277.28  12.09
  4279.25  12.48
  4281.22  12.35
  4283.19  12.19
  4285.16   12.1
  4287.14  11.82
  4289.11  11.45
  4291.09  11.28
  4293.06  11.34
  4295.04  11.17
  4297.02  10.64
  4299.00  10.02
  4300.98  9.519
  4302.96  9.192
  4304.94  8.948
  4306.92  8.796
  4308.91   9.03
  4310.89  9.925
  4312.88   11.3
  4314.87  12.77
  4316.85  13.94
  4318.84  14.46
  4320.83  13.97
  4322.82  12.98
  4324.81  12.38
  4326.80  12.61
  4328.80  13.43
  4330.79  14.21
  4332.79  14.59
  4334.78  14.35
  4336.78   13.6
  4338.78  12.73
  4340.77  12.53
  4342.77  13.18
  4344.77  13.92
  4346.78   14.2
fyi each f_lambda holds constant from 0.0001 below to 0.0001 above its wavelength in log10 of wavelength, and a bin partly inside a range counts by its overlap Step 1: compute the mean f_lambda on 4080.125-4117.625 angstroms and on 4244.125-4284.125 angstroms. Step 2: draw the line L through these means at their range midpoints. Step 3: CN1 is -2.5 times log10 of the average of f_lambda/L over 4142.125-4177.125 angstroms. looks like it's 0.08 mag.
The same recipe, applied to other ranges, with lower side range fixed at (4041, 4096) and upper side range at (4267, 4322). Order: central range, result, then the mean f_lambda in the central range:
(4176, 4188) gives 0.03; 11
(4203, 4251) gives -0.08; 12.2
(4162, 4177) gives 0.06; 10.7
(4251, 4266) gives -0.10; 12.4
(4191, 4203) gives 0.01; 11.2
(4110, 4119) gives -0.04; 11.7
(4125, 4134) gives -0.07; 12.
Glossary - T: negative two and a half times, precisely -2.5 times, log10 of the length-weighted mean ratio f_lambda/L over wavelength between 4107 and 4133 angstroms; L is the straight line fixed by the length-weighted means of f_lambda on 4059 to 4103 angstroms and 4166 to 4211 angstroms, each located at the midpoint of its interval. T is -0.07 mag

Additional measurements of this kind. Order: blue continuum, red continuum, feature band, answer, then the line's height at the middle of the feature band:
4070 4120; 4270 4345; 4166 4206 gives 0.06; 11.6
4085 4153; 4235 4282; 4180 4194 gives 0.08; 11.9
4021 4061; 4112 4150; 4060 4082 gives 0.09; 11.6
